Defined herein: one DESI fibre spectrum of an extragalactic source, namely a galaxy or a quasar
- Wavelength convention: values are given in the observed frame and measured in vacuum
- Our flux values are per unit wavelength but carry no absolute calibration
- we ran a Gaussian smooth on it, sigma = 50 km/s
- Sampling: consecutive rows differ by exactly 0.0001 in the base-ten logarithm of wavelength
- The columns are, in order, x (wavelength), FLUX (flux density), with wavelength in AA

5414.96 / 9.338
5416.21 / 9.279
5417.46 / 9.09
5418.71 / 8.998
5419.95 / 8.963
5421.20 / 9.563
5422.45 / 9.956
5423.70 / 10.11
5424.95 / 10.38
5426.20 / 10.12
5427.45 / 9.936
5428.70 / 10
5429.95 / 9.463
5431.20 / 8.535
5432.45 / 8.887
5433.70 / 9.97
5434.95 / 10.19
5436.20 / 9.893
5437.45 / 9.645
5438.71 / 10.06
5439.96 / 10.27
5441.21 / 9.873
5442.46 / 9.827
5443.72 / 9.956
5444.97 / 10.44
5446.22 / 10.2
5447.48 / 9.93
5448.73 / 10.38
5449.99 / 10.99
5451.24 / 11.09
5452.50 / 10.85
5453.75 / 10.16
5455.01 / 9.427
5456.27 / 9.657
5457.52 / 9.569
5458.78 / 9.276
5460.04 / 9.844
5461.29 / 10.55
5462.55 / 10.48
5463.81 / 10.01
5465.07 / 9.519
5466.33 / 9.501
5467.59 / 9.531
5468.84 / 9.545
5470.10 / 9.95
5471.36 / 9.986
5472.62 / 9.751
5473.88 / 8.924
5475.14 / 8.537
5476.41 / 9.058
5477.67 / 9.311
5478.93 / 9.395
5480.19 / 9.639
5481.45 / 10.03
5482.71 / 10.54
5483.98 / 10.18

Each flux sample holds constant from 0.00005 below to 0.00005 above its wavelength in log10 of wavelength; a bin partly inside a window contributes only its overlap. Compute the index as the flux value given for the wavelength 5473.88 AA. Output 8.924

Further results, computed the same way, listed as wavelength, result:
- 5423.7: 10.11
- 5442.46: 9.827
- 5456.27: 9.657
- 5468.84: 9.545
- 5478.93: 9.395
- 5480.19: 9.639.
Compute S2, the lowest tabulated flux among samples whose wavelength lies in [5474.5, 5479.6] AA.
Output 8.537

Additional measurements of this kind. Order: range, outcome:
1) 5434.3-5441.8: 9.645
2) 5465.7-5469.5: 9.501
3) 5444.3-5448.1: 9.93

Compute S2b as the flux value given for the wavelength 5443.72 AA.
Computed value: 9.956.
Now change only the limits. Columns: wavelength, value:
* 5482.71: 10.54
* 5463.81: 10.01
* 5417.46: 9.09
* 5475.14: 8.537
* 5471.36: 9.986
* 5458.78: 9.276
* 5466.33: 9.501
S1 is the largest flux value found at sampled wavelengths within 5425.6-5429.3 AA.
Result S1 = 10.12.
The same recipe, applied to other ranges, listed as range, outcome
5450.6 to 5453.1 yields 11.09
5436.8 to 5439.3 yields 10.06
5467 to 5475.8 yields 9.986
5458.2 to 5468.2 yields 10.55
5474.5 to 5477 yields 9.058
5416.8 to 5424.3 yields 10.11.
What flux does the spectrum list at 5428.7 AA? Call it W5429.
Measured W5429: 10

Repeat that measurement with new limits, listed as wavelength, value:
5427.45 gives 9.936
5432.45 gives 8.887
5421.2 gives 9.563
